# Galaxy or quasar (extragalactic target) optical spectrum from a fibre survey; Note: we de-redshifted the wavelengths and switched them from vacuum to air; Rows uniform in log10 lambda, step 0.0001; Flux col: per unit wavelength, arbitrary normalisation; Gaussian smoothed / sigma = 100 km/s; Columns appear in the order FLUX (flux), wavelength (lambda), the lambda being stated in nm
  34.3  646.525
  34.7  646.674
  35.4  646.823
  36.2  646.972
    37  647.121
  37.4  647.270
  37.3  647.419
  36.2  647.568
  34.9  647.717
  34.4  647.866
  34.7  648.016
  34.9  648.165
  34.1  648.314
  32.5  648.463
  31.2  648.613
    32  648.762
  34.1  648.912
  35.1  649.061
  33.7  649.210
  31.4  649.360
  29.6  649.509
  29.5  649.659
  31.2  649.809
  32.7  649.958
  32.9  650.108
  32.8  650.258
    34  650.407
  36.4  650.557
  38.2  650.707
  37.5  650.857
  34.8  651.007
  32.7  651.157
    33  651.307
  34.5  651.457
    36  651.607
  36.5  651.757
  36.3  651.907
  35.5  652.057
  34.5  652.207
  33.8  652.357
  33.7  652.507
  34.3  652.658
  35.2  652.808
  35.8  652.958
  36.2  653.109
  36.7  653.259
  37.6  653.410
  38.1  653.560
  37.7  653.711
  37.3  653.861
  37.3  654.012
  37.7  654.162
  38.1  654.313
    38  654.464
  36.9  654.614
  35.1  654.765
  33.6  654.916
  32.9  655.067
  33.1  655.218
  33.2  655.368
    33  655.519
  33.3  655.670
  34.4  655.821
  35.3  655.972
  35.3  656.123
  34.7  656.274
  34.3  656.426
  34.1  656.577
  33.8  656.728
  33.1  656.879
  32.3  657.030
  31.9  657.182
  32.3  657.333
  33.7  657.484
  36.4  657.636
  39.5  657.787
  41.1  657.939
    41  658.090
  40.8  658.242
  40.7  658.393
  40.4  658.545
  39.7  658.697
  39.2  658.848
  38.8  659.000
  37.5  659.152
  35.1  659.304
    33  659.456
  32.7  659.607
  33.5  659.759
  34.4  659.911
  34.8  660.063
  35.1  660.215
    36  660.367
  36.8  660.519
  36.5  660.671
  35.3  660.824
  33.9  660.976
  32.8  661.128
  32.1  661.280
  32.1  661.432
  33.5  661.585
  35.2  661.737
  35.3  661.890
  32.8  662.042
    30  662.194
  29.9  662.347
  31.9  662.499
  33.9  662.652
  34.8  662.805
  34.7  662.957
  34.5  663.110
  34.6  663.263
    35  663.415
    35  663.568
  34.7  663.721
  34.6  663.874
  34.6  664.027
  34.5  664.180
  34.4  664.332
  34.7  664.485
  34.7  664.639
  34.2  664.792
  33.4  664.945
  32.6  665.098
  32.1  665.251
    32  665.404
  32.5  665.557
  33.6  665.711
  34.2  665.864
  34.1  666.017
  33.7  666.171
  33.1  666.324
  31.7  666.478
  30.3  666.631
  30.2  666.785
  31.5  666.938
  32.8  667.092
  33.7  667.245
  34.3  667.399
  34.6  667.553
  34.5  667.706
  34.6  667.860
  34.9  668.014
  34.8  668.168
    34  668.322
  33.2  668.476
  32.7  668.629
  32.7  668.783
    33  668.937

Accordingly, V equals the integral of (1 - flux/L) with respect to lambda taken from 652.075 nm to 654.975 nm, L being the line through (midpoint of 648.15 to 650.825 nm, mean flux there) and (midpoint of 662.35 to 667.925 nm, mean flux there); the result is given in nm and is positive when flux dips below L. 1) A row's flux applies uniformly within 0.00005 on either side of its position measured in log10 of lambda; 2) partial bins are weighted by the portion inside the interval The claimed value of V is -0.26 nm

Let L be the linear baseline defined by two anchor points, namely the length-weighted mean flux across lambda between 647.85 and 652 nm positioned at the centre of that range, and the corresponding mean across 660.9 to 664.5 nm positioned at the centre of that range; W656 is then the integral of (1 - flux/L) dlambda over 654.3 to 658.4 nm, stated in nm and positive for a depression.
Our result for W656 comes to -0.19 nm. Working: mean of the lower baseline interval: 33.8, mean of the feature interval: 35.3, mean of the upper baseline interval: 33.7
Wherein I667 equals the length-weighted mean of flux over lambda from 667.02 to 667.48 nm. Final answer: 33.6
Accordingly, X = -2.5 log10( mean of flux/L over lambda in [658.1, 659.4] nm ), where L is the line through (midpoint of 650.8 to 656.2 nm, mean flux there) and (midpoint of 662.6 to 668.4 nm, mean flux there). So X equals -0.13 mag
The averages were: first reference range 35.4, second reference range 33.7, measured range 39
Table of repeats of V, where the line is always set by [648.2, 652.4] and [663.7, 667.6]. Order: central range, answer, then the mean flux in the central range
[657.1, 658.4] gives -0.14 nm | 37.3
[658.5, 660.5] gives -0.16 nm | 36.1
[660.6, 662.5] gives 0.01 nm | 33.2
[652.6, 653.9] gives -0.11 nm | 36.6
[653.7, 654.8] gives -0.12 nm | 37.3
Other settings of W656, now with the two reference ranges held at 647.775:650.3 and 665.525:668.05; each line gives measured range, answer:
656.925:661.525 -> -0.412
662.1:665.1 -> -0.069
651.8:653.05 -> -0.080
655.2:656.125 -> -0.027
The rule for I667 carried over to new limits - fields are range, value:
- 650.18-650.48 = 33.4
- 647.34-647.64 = 36.8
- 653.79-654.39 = 37.6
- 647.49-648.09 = 35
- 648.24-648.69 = 32.6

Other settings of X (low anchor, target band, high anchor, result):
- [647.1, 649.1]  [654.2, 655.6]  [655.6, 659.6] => 0.02 mag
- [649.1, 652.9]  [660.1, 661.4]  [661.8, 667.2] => -0.04 mag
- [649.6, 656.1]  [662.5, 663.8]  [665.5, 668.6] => -0.02 mag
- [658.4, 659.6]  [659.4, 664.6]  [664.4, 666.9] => 0.04 mag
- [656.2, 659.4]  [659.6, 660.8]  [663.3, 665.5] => 0.02 mag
